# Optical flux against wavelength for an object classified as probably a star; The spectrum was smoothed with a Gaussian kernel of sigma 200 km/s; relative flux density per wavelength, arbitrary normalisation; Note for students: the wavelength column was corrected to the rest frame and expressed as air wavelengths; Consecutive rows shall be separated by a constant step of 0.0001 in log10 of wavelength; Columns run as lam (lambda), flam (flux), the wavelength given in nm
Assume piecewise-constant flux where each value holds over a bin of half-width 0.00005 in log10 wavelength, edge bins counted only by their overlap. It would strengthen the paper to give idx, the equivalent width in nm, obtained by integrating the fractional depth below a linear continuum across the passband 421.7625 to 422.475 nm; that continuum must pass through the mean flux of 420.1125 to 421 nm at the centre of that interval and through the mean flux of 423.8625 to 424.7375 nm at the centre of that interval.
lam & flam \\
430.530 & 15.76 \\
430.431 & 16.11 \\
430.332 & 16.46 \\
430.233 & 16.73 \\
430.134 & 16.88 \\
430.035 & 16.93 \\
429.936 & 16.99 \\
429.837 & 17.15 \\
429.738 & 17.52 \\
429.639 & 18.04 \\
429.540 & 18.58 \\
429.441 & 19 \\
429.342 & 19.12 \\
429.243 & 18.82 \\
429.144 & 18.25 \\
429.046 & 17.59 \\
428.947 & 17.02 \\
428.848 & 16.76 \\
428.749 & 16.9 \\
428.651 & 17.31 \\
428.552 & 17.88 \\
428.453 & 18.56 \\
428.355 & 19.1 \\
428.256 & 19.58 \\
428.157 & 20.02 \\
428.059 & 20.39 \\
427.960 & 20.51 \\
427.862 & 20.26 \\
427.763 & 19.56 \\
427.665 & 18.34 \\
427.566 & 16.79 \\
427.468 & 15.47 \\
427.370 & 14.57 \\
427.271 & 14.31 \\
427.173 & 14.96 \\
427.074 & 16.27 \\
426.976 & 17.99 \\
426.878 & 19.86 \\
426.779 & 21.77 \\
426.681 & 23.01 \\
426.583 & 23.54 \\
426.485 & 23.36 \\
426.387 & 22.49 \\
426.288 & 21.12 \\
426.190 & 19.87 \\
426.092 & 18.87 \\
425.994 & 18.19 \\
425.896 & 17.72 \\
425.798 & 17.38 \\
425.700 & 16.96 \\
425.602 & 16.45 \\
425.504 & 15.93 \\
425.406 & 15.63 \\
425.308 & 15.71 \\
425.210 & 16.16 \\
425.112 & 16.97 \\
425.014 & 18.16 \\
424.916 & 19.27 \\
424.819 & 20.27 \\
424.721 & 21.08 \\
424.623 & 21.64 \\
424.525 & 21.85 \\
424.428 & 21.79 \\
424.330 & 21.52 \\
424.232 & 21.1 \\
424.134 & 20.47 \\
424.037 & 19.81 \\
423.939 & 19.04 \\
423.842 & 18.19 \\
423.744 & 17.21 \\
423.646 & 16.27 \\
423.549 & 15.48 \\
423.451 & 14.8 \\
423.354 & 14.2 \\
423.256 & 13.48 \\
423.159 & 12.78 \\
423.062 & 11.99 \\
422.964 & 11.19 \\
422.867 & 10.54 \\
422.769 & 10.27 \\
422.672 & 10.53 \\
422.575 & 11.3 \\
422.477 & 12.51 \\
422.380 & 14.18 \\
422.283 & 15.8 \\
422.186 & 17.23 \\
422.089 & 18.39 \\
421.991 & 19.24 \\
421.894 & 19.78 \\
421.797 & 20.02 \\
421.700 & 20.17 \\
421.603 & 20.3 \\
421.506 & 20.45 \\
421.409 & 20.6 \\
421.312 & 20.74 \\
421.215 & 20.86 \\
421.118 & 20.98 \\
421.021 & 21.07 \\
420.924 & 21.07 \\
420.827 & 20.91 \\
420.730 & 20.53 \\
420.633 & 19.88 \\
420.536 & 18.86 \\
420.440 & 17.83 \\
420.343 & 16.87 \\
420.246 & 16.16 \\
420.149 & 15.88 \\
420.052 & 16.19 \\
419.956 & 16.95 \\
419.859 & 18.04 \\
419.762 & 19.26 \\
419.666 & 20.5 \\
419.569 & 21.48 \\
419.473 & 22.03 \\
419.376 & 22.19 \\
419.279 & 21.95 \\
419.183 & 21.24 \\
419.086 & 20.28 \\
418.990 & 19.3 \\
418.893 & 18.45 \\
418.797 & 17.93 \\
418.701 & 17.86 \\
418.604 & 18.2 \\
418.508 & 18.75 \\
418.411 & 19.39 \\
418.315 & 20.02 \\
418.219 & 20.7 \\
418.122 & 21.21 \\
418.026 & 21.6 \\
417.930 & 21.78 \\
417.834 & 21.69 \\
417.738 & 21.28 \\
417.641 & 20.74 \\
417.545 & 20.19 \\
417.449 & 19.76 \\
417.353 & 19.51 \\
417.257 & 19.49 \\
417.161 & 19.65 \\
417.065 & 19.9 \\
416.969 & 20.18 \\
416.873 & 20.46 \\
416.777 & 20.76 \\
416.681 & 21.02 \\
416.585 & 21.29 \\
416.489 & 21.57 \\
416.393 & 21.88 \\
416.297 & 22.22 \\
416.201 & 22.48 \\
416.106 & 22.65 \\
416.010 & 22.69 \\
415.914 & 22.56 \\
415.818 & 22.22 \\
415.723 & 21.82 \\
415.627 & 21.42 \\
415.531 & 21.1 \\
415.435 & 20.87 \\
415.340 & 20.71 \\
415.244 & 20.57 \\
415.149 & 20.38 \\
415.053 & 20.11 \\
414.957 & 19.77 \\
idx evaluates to 0.08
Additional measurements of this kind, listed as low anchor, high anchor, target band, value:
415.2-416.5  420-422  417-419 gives 0.09 nm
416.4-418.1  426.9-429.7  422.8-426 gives 0.29 nm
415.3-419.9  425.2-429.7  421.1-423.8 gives 0.49 nm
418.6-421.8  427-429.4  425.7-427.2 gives -0.12 nm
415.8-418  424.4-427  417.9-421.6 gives 0.16 nm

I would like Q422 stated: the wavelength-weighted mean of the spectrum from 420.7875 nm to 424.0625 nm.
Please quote 16.8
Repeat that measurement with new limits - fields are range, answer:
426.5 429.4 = 18.5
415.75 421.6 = 20.2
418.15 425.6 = 18.1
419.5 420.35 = 18.1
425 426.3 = 17.4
